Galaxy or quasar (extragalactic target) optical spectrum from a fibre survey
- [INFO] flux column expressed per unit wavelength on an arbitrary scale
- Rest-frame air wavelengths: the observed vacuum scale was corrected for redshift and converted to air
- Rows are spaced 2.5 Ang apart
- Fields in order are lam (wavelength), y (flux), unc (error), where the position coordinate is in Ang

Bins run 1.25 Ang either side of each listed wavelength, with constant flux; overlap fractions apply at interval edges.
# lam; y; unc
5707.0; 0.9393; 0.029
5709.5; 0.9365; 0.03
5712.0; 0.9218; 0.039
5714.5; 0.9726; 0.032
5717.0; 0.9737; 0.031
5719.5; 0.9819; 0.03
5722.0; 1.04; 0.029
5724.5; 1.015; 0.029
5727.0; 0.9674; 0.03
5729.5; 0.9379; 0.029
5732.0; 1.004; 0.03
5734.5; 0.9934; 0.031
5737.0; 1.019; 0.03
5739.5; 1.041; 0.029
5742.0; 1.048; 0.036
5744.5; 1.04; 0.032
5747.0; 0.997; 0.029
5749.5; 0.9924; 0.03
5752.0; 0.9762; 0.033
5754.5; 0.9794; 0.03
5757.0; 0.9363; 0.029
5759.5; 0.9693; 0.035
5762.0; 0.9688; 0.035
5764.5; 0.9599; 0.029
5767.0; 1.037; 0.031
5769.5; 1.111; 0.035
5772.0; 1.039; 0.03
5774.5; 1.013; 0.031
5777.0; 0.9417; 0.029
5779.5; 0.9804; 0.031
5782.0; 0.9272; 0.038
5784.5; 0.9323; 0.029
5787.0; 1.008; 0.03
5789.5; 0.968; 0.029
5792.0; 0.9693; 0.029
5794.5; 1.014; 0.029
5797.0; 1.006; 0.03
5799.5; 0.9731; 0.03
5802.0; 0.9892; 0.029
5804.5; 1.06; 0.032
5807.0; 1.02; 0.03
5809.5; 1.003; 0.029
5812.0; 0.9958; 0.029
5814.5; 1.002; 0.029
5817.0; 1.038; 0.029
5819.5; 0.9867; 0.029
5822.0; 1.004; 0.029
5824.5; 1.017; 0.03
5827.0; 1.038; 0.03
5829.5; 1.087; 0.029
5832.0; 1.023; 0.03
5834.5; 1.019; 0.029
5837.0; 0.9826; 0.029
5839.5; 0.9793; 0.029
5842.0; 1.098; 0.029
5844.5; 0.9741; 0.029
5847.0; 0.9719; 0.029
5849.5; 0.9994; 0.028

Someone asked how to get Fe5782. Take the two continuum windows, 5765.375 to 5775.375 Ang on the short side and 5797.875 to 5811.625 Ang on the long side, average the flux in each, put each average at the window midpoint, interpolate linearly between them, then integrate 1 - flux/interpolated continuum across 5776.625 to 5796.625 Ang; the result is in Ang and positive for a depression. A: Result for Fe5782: 1.1 Ang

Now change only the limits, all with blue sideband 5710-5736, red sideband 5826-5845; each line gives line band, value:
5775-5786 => 0.6 Ang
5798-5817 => 0.1 Ang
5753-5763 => 0.3 Ang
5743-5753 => -0.1 Ang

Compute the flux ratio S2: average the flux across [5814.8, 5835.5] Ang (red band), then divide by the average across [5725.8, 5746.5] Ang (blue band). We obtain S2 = 1.02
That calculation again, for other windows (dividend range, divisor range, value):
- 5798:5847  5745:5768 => 1.03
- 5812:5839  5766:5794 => 1.02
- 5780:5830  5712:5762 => 1.01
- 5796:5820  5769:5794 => 1.02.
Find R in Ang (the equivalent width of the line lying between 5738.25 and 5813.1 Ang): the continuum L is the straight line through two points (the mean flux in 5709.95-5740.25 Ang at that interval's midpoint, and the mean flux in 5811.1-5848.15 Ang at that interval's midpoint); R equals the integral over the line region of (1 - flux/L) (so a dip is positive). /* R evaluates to 0.3 Ang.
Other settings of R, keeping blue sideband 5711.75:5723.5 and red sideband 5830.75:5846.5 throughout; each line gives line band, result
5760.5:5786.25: 0.1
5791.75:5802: 0.1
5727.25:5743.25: -0.3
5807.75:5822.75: 0.0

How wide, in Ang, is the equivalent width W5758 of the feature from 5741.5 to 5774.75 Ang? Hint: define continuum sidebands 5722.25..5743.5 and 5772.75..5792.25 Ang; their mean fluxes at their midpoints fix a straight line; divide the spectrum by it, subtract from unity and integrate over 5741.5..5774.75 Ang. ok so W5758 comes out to -0.6 Ang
